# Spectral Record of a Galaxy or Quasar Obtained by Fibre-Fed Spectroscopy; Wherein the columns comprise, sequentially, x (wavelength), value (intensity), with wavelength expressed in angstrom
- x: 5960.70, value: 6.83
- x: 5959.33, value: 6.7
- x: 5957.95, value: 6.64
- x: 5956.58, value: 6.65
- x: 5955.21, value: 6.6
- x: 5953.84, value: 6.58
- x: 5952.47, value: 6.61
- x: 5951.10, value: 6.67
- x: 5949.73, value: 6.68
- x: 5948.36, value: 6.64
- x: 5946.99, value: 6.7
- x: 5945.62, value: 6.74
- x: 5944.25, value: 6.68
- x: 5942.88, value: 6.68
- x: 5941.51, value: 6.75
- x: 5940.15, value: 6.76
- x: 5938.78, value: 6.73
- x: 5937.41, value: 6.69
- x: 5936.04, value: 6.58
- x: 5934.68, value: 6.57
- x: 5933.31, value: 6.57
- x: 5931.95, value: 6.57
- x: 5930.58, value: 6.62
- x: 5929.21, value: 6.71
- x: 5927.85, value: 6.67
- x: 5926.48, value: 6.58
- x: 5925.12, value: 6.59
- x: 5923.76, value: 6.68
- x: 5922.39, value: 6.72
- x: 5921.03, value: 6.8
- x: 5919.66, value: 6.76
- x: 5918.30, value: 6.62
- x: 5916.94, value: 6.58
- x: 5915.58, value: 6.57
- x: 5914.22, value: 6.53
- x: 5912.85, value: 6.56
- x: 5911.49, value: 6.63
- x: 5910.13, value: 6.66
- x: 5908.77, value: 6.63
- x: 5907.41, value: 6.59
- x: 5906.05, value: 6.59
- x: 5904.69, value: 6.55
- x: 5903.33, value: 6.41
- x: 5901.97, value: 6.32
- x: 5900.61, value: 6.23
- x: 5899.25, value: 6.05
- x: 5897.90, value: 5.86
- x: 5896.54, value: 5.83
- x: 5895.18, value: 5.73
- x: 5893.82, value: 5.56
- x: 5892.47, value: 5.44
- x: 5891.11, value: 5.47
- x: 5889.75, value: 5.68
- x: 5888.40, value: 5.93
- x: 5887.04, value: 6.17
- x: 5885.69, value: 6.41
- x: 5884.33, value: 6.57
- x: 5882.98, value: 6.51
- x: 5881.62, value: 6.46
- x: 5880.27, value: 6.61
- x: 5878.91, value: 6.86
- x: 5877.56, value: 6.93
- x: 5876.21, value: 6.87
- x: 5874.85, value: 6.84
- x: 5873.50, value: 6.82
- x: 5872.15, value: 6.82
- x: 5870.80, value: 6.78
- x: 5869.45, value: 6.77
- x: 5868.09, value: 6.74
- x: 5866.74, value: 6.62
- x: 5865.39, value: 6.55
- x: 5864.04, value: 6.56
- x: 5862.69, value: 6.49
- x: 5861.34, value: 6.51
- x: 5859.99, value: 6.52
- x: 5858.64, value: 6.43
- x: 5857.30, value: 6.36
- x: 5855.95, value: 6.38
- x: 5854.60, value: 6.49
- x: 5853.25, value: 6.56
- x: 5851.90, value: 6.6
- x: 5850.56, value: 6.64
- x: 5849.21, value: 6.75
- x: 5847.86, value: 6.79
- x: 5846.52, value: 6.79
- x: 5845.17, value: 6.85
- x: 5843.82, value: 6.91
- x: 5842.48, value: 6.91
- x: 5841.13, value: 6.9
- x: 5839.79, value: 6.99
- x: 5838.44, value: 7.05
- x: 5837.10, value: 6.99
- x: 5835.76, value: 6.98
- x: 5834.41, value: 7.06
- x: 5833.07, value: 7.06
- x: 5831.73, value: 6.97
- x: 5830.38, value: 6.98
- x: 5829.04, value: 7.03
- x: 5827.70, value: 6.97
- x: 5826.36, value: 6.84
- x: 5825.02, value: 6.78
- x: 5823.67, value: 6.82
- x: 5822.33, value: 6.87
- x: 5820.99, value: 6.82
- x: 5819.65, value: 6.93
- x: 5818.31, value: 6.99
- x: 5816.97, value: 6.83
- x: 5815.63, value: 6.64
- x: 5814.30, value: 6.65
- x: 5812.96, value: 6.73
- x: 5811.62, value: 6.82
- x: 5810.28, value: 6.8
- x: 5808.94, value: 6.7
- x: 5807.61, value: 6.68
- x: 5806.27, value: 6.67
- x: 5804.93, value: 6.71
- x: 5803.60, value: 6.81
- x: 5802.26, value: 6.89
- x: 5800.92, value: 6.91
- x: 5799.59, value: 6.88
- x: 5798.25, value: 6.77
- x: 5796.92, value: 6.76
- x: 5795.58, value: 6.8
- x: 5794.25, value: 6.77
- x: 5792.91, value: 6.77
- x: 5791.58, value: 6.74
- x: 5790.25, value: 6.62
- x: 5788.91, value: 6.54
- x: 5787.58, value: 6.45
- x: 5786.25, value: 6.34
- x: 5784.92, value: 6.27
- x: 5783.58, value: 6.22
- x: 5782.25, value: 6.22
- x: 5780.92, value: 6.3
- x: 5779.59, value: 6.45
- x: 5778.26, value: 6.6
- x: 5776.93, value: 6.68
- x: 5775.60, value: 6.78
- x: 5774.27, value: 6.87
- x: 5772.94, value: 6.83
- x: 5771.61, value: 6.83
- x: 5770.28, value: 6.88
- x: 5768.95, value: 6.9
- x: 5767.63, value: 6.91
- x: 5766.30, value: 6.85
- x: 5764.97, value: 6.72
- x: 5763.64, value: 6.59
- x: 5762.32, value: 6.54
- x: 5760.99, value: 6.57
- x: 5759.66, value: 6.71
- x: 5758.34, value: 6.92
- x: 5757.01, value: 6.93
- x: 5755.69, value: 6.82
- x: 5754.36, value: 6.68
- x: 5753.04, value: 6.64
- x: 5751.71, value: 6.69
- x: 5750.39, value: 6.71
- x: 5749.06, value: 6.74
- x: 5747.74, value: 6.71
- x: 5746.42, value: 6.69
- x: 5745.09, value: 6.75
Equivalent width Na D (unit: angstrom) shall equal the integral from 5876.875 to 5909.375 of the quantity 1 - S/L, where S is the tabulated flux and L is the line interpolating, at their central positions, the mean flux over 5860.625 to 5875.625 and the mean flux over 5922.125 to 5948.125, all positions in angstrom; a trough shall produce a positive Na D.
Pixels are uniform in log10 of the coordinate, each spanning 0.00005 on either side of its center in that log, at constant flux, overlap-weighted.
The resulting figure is 2.2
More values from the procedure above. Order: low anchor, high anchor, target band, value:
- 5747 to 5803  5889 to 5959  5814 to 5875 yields -1.7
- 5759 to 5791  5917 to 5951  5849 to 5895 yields 1.4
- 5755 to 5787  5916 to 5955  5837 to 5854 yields -0.4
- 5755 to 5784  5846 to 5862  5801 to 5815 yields -0.2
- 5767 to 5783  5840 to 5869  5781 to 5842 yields -1.0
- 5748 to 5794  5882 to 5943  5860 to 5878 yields -0.6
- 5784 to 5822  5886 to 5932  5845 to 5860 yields -0.1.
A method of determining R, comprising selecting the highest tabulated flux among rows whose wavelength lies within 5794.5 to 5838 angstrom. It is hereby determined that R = 7.06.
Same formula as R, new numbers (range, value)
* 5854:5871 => 6.78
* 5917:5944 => 6.8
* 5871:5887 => 6.93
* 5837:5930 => 7.05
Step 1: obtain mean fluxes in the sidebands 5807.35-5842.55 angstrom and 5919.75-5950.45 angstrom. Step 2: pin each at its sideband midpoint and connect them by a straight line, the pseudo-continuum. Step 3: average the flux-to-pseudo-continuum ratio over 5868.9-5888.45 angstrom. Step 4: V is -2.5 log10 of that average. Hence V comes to 0.02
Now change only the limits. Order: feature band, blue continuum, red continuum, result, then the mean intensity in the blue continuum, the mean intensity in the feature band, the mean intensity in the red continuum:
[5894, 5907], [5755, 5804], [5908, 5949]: 0.08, 6.69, 6.16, 6.65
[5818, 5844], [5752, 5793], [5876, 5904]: -0.09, 6.65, 6.94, 6.17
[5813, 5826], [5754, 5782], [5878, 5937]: -0.03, 6.72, 6.81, 6.4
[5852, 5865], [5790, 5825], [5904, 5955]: 0.04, 6.79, 6.48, 6.64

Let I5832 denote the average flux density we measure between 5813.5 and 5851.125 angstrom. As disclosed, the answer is 6.89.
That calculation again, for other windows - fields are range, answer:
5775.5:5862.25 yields 6.73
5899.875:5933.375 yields 6.59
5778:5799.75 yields 6.55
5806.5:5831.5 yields 6.83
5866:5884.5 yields 6.73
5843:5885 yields 6.66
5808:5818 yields 6.75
